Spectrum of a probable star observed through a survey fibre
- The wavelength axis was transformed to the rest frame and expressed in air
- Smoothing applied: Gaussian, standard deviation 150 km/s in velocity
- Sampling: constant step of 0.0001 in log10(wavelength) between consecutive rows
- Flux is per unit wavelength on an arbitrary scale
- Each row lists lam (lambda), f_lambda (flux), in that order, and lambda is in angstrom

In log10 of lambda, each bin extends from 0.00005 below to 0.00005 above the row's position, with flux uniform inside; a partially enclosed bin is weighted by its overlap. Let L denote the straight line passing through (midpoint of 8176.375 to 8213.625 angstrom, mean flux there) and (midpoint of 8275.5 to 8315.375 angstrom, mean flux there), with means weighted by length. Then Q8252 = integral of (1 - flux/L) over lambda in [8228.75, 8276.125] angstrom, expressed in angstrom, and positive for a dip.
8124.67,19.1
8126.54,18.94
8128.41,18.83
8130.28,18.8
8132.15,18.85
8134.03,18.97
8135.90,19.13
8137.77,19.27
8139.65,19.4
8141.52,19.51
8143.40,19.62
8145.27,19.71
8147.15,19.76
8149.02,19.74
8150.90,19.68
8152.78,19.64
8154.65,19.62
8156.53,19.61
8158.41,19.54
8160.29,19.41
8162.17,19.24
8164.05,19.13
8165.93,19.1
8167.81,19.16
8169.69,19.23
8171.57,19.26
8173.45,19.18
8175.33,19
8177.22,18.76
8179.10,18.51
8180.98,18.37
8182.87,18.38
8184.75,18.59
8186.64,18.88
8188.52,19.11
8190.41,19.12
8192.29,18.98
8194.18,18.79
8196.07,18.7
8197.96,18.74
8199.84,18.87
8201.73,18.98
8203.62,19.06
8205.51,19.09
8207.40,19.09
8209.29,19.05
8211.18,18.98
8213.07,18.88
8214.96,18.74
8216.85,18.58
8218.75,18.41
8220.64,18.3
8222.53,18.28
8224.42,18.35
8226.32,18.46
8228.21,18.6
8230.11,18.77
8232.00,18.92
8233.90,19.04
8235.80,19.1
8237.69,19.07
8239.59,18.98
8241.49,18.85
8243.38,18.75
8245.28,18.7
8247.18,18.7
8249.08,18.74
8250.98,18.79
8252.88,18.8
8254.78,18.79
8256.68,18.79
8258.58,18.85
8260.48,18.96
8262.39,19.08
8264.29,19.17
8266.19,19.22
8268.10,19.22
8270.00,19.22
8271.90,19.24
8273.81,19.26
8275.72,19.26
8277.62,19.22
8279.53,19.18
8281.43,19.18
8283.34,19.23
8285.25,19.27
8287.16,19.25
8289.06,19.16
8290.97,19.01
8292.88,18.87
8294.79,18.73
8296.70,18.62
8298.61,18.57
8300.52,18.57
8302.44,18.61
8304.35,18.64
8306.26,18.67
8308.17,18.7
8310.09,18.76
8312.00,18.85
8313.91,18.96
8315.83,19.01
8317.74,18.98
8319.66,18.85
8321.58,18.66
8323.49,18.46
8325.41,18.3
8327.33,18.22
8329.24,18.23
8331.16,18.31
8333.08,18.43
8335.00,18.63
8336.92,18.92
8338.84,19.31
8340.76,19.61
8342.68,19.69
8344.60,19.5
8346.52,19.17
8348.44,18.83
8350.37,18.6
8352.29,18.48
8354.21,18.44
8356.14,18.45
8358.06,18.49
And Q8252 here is -0.2 angstrom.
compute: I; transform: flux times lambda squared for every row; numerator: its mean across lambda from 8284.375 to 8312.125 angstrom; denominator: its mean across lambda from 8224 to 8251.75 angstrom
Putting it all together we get 1.02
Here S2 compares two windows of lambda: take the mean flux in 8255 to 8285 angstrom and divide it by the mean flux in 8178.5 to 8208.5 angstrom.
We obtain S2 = 1.02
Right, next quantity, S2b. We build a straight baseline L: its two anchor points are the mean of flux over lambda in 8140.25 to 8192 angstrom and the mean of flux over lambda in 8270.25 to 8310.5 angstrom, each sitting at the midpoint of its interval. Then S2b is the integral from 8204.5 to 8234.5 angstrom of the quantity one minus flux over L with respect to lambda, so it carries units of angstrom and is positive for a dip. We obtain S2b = 0.6 angstrom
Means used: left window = 19.2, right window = 19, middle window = 18.7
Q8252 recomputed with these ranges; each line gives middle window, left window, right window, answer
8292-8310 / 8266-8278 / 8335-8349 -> 0.5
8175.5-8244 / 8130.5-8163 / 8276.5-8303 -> 1.6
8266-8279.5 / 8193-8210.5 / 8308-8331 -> -0.3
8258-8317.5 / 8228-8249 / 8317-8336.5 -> -1.0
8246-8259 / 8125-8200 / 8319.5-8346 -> 0.1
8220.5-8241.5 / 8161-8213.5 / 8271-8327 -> 0.2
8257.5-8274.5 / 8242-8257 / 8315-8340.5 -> -0.4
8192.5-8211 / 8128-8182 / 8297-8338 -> 0.1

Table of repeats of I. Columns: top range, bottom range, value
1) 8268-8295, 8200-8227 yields 1.04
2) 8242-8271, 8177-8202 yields 1.02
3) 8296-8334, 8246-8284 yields 0.99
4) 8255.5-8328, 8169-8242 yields 1.03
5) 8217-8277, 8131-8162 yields 0.99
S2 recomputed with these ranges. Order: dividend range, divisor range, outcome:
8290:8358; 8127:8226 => 0.99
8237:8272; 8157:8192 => 1.00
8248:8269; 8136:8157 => 0.97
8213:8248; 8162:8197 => 0.99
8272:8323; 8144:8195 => 0.99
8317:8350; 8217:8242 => 1.01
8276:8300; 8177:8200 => 1.01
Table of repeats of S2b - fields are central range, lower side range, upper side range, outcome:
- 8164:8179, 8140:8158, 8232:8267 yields 0.3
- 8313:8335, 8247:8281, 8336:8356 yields 0.5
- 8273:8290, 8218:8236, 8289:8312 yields -0.5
